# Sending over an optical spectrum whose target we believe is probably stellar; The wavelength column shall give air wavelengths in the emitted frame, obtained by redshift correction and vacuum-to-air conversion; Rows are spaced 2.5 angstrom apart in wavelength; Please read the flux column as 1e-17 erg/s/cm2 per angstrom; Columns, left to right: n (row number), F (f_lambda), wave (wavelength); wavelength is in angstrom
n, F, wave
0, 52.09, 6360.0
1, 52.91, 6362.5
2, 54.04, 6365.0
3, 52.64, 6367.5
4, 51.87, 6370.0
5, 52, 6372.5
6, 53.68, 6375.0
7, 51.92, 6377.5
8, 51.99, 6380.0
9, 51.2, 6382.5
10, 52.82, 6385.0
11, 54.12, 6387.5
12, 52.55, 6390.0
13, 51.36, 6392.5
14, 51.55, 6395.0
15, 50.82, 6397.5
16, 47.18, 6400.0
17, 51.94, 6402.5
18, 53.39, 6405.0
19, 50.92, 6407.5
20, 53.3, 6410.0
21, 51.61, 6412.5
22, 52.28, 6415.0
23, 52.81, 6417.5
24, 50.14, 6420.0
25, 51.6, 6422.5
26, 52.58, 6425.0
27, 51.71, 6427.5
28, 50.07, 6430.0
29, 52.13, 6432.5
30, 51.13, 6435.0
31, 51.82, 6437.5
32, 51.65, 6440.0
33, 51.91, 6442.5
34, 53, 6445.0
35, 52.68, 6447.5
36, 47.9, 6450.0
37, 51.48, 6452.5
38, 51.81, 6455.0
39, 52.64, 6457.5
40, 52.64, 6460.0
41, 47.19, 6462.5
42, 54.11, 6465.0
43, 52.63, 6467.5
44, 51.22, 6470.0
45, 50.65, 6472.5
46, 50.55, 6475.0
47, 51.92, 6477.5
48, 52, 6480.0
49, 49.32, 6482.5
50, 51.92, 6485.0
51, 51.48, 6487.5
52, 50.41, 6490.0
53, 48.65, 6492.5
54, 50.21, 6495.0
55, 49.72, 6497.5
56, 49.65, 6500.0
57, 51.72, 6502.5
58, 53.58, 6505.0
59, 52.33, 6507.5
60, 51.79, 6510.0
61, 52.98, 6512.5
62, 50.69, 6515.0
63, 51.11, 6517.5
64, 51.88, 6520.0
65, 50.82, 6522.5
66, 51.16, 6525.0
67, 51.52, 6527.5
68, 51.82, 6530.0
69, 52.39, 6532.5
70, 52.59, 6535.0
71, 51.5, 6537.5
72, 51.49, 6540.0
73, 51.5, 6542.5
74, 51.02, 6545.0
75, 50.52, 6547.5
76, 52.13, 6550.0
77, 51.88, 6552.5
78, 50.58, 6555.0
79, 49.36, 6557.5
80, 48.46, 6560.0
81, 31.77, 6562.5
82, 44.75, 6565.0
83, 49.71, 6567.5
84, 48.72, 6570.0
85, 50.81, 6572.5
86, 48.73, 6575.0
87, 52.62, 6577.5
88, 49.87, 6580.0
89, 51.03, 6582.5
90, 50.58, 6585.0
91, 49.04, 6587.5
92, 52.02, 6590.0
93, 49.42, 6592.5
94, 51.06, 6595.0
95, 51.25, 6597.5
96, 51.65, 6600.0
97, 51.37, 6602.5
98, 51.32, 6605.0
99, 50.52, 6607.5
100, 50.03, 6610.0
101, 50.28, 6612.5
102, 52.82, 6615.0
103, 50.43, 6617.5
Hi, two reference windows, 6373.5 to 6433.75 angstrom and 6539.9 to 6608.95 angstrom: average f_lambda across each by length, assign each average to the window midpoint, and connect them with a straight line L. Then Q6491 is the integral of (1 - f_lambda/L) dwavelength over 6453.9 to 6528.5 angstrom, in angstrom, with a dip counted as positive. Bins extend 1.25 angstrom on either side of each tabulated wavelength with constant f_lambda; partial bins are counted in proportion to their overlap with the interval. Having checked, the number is -0.8 angstrom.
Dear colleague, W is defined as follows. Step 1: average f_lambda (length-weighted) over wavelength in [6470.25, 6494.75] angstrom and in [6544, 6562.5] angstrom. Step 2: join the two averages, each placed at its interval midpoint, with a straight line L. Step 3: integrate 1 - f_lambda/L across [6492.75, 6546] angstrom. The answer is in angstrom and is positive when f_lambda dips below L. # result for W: -1.6 angstrom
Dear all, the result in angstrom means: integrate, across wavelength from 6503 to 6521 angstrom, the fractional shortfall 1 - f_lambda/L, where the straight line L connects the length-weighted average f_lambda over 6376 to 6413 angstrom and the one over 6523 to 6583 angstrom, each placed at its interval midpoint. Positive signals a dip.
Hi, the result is -0.6 angstrom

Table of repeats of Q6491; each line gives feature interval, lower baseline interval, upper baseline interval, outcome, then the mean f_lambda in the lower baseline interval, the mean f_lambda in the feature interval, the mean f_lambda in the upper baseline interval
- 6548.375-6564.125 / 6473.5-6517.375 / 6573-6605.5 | 1.1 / 51.1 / 47.4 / 50.8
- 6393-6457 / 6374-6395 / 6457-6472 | 0.6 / 52.4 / 51.5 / 51.6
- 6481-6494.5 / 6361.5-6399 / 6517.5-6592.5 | 0.1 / 52.3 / 50.4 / 50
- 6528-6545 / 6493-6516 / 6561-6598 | -0.5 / 51.3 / 51.8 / 48.7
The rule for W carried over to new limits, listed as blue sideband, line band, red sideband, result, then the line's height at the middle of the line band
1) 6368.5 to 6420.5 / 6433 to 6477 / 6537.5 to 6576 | -0.63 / 50.8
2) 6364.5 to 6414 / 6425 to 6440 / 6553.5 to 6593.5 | -0.08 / 51.2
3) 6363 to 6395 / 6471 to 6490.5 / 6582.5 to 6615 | 0.25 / 51.7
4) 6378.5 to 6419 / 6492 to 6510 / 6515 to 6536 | 0.23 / 51.6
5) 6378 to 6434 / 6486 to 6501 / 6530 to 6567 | 0.07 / 50.3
